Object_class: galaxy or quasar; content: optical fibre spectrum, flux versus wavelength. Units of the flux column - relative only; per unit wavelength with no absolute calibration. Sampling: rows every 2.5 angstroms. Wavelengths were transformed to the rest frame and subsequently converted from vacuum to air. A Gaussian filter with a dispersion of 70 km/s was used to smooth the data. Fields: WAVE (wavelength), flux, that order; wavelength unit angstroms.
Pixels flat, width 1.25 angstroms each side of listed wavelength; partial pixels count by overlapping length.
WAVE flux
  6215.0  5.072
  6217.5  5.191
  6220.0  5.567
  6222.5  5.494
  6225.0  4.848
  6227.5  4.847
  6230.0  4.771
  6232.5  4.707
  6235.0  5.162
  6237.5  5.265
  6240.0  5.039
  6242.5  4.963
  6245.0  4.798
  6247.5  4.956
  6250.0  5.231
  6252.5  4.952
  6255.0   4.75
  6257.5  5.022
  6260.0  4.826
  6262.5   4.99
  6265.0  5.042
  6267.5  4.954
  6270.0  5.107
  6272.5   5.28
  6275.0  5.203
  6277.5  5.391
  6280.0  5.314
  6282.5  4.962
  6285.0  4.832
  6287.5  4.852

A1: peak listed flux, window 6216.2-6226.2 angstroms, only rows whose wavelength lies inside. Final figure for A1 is 5.567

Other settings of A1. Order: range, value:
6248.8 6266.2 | 5.231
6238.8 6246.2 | 5.039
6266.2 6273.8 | 5.28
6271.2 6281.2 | 5.391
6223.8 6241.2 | 5.265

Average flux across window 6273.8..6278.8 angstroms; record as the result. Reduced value 5.3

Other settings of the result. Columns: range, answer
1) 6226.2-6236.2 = 4.87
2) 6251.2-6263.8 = 4.91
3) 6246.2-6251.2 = 5.09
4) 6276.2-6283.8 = 5.22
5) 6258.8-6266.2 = 4.95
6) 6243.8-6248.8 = 4.88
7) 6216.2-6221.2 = 5.37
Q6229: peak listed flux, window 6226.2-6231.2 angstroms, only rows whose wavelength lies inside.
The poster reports 4.847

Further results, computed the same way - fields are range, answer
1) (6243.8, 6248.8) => 4.956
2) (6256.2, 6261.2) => 5.022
